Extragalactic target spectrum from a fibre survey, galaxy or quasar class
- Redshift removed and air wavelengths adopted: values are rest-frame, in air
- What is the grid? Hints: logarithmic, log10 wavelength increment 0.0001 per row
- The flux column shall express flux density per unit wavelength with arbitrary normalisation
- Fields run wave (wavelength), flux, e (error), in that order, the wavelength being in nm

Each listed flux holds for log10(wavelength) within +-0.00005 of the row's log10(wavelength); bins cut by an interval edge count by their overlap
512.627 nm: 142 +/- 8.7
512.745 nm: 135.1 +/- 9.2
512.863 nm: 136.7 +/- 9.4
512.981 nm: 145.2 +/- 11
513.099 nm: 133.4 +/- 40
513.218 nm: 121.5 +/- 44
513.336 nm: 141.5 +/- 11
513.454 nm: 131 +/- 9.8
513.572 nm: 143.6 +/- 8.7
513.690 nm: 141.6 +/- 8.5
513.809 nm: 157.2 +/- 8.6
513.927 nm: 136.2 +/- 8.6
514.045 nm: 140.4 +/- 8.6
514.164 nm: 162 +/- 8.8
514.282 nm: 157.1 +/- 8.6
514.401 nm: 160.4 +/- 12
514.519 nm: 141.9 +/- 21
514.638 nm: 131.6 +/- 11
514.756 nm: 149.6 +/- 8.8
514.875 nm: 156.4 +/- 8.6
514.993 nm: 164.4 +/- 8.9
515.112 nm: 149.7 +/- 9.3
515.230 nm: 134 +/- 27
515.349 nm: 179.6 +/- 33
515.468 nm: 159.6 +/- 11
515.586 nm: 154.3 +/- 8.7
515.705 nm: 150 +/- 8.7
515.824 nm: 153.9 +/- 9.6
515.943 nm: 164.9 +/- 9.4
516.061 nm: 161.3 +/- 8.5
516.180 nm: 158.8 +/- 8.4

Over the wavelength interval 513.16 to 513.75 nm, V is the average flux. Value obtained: 136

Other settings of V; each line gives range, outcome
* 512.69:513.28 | 134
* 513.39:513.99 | 142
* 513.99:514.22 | 151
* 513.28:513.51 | 136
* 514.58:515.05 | 151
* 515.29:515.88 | 159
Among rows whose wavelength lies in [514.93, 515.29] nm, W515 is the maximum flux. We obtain 164.4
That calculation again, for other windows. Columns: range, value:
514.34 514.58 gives 160.4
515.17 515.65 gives 179.6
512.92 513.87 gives 157.2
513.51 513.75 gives 143.6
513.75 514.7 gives 162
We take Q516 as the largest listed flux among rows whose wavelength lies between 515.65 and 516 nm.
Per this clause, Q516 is 164.9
